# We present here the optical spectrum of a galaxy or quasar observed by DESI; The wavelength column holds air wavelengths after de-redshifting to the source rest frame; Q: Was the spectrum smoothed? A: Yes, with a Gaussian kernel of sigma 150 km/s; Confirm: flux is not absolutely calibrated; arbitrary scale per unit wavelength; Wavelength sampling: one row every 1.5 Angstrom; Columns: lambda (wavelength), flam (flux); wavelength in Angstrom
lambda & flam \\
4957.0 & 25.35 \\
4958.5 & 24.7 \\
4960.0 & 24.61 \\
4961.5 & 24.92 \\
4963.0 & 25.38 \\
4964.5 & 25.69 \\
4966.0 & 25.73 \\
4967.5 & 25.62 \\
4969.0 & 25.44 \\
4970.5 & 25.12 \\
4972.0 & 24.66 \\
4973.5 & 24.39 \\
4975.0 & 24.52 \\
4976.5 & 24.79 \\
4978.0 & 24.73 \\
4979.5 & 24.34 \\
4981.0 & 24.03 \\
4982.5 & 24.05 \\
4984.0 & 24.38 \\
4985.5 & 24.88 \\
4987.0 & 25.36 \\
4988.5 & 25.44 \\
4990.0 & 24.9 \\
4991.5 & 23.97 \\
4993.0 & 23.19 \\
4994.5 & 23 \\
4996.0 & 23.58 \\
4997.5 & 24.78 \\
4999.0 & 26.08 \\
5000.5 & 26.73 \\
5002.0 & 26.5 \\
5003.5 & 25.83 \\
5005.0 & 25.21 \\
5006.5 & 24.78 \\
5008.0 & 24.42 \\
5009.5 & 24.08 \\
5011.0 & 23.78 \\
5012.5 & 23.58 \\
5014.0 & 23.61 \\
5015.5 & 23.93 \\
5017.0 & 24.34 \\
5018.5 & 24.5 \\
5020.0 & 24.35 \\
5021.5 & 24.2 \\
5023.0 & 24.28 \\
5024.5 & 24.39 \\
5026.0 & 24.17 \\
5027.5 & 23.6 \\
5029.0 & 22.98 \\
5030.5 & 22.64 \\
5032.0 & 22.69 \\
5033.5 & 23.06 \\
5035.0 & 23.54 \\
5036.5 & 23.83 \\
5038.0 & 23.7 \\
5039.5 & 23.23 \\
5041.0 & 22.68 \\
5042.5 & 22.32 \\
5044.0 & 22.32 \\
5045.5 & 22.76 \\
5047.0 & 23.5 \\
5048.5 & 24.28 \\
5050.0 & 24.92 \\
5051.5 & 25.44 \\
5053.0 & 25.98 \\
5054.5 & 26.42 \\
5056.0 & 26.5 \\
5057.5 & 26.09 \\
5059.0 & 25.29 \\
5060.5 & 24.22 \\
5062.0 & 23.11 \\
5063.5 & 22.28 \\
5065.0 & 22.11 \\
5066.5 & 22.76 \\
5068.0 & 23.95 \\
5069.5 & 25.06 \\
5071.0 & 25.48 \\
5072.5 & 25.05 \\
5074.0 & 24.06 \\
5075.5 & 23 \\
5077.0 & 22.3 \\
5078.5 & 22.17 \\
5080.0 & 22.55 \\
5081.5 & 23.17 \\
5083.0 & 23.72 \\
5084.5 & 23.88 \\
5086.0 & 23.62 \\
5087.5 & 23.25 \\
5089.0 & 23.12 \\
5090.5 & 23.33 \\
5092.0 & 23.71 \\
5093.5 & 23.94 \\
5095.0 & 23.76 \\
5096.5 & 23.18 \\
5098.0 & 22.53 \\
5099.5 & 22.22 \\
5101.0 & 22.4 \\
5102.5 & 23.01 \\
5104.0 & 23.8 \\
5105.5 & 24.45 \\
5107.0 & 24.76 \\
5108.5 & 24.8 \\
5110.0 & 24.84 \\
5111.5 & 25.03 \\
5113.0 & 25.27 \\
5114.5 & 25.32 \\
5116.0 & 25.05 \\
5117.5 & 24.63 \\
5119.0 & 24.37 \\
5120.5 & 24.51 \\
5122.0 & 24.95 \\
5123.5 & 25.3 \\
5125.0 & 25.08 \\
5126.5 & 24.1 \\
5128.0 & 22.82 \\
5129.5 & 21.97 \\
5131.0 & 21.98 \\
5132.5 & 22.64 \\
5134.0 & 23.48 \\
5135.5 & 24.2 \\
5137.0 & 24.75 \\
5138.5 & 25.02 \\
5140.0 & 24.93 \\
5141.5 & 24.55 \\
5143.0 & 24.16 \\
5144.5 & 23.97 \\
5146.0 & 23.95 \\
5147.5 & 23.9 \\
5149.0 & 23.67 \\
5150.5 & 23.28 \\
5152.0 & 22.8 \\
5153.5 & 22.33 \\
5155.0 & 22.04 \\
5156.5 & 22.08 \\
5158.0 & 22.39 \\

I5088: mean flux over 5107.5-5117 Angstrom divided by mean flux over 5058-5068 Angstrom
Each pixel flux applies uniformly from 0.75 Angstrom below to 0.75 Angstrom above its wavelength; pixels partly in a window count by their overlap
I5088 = 1.07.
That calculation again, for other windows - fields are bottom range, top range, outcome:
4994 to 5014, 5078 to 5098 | 0.94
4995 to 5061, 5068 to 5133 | 0.98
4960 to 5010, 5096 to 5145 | 0.97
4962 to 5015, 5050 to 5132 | 0.97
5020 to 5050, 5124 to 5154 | 1.01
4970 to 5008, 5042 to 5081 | 0.97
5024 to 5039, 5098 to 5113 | 1.02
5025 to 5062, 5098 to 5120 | 1.01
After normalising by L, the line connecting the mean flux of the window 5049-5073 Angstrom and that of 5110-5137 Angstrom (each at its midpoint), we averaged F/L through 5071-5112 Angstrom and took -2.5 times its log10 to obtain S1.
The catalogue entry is 0.04 mag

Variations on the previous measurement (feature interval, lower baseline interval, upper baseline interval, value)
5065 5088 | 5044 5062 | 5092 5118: 0.04 mag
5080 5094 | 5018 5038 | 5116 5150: 0.02 mag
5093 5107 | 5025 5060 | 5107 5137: 0.04 mag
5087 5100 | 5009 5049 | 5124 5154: 0.02 mag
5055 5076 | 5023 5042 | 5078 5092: -0.04 mag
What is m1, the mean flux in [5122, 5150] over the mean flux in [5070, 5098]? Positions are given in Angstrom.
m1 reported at 1.02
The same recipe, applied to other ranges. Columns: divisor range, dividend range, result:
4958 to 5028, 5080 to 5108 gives 0.95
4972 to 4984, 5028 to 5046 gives 0.94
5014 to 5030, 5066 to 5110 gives 0.98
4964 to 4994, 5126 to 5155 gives 0.95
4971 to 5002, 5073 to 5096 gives 0.95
